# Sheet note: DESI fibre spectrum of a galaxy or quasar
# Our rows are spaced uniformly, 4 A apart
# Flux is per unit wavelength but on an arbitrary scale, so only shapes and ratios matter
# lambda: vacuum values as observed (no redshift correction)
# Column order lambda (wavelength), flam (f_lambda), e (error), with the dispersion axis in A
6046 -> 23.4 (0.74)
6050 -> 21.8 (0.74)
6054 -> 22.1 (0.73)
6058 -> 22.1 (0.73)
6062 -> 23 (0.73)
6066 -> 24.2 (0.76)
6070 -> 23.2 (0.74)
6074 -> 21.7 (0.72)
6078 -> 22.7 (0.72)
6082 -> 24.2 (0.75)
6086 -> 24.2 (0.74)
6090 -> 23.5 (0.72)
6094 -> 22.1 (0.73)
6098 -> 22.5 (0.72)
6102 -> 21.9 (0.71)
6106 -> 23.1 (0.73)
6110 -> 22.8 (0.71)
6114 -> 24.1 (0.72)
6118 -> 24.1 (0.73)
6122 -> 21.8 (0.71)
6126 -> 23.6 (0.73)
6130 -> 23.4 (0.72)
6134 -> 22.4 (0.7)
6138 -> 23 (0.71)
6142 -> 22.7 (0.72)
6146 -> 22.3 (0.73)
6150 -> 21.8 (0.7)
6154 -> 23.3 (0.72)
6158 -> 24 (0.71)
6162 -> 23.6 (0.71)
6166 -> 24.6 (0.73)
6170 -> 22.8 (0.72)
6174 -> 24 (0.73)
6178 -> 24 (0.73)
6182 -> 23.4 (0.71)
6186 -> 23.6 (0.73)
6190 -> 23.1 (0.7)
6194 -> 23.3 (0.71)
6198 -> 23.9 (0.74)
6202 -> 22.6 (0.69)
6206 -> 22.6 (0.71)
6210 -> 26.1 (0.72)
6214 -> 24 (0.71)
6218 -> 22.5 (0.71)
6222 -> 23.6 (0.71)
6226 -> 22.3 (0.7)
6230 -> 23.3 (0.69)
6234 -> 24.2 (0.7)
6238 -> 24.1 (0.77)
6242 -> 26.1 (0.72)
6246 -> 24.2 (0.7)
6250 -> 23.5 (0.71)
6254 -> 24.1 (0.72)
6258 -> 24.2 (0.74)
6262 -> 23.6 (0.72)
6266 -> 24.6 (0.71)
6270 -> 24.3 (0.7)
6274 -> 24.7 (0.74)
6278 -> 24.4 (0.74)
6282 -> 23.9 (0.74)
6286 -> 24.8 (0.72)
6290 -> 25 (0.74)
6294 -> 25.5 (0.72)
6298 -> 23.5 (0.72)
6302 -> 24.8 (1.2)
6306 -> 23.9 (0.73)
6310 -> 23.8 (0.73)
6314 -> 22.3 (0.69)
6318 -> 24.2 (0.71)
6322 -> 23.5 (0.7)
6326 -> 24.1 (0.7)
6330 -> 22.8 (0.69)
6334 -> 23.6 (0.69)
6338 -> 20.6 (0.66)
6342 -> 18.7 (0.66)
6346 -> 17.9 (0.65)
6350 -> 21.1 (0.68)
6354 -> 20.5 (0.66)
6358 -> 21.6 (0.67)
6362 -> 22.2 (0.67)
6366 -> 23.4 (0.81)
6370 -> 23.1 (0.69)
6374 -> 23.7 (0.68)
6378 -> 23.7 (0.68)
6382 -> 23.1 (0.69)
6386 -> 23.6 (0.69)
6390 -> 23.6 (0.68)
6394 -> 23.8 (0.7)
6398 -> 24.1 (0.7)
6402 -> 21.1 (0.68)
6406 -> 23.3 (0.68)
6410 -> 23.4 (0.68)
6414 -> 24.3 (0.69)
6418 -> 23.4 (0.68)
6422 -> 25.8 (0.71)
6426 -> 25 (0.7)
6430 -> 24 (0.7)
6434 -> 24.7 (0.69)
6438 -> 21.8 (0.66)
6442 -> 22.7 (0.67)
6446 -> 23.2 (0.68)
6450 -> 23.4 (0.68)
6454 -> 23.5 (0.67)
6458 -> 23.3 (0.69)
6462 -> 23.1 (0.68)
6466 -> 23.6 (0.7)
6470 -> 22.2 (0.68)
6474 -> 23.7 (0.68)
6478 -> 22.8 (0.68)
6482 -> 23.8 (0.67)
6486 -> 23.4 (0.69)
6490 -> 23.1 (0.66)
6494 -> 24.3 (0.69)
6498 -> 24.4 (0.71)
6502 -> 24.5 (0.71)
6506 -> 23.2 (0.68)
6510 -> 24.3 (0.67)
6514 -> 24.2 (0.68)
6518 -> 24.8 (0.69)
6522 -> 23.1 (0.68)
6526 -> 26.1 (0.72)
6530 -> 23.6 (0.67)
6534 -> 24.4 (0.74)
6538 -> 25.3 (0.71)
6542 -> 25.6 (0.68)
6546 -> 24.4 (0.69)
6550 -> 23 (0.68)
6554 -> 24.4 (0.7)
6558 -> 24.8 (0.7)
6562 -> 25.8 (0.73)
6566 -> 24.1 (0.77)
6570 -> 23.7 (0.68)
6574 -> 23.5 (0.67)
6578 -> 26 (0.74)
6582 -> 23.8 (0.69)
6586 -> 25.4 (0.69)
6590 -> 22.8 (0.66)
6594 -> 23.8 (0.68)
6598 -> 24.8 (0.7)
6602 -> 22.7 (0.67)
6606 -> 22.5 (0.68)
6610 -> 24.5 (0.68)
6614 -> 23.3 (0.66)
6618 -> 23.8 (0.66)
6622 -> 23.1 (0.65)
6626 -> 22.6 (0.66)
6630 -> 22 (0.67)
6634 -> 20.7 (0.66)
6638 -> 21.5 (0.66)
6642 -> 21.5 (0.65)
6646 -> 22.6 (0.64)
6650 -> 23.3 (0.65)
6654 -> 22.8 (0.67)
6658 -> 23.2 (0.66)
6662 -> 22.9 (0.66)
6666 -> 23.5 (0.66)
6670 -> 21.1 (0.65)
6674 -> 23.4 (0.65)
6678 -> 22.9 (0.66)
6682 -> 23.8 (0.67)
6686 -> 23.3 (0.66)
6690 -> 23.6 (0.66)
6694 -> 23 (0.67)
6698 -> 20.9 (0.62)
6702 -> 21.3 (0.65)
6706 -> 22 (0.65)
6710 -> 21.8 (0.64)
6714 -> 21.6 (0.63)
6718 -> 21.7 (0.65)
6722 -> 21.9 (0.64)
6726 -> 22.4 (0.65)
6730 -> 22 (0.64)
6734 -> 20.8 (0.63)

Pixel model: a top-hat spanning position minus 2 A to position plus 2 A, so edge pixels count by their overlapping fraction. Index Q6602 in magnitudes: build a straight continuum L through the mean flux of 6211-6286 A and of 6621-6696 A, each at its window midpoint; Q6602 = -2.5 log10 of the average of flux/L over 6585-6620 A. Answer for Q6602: -0.04 mag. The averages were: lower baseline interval 24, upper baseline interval 22.7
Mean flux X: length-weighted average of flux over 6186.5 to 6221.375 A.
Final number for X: 23.5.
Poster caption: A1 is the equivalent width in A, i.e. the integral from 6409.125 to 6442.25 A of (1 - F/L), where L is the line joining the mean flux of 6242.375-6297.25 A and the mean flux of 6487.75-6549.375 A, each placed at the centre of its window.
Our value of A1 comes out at 0.5 A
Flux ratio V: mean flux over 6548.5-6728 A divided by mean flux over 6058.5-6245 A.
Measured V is 1.0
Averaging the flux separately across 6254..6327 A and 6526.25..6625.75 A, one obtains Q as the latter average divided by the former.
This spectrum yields 1.00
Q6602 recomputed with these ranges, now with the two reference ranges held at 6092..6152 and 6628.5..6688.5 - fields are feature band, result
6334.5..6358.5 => 0.13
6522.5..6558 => -0.09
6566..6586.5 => -0.08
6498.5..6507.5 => -0.06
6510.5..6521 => -0.08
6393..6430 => -0.05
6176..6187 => -0.04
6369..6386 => -0.04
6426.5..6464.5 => -0.03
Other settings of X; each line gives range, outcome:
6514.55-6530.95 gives 24.4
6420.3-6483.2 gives 23.5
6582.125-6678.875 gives 23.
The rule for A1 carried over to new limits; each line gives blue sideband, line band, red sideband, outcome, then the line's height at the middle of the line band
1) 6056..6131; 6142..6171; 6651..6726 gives -0.2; 23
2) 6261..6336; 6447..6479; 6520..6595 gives 1.4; 24.3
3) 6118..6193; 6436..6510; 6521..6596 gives 2.5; 24.2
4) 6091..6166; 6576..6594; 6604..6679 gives -1.3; 22.7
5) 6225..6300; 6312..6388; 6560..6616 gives 6.0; 24.2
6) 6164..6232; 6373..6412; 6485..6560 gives 1.0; 24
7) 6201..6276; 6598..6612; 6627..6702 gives -0.5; 22.7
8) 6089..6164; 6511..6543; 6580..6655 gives -2.2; 23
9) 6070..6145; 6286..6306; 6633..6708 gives -1.6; 22.8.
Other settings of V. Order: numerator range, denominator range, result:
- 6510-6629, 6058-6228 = 1.04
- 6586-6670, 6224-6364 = 0.98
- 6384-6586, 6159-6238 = 1.01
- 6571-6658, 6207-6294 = 0.96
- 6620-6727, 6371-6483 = 0.95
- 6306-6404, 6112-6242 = 0.96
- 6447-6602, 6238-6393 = 1.03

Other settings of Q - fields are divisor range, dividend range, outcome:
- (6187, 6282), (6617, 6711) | 0.94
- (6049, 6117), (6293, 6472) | 1.01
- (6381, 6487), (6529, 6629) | 1.02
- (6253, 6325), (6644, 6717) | 0.93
